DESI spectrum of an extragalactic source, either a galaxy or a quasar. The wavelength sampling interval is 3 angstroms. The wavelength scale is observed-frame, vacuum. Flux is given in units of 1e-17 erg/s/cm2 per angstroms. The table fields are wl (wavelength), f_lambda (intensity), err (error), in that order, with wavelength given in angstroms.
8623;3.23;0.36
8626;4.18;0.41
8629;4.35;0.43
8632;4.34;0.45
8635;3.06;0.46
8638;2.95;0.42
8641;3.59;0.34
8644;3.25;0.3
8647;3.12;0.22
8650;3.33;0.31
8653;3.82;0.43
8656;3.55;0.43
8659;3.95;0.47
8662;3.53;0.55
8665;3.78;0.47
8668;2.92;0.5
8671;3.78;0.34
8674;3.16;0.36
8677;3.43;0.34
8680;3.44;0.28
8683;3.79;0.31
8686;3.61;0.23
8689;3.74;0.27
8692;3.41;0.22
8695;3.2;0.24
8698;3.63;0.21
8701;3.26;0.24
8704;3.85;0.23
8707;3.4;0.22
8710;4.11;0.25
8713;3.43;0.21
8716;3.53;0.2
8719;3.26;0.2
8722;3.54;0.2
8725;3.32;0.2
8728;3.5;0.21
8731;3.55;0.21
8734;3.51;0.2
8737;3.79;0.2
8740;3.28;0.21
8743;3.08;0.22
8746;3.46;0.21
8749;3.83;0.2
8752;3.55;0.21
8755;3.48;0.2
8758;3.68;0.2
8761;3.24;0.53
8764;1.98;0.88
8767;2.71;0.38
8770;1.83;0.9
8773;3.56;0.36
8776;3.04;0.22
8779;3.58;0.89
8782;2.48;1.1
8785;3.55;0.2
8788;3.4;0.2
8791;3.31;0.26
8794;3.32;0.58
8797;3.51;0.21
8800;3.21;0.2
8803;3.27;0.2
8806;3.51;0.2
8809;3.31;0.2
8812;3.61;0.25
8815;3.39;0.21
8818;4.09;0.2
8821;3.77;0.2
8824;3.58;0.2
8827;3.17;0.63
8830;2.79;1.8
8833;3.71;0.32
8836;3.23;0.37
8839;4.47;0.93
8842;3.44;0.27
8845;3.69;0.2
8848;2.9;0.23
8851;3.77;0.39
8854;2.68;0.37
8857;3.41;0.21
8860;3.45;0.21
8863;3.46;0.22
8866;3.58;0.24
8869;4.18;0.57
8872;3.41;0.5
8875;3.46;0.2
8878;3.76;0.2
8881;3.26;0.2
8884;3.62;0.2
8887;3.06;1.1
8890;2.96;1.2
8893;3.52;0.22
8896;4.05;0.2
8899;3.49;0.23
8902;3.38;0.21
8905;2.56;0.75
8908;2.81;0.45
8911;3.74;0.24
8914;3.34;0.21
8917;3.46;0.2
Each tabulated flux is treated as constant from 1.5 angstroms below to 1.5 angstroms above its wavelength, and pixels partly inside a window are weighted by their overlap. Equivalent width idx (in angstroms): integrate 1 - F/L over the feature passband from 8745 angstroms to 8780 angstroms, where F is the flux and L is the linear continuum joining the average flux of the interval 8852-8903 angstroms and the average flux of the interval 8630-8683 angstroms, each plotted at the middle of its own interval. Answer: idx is 3.2 angstroms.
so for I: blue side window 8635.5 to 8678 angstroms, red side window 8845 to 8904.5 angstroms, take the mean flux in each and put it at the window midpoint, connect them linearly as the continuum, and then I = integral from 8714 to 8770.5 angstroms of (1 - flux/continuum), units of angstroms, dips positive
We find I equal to 2.2 angstroms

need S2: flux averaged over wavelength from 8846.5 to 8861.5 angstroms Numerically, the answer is 3.24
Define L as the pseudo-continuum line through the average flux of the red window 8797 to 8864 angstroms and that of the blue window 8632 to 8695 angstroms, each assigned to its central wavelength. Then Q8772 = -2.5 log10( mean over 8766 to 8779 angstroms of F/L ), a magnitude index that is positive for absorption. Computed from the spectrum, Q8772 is 0.199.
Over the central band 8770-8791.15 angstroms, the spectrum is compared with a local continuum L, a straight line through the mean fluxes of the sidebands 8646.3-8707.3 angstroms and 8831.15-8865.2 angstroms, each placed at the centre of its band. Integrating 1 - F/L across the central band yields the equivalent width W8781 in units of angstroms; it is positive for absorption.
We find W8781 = 1.93 angstroms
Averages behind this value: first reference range 3.52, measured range 3.17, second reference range 3.47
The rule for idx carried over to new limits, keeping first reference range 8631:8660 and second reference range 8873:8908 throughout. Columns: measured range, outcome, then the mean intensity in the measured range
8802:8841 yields -1.7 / 3.53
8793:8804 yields 0.2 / 3.33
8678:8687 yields -0.4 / 3.6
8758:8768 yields 1.8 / 2.8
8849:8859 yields 0.3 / 3.28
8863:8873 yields -1.0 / 3.7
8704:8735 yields -0.9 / 3.53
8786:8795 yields 0.1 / 3.36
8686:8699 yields -0.2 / 3.5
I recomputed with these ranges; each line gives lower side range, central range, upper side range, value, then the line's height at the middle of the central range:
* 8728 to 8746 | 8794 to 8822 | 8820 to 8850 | -0.29 angstroms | 3.47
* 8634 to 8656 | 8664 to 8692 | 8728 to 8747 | -1.14 angstroms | 3.37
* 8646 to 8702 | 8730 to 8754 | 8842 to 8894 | -0.21 angstroms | 3.47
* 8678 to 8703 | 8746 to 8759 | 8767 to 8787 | -1.95 angstroms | 3.14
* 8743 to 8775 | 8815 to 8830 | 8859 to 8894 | -1.02 angstroms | 3.32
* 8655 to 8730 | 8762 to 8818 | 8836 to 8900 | 5.45 angstroms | 3.51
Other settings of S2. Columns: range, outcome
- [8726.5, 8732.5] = 3.52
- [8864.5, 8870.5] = 3.88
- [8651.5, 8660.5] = 3.77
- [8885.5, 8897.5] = 3.4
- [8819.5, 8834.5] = 3.4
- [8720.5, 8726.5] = 3.43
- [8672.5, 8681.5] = 3.34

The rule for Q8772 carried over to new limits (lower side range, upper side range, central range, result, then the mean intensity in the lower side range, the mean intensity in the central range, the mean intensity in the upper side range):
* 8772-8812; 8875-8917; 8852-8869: -0.019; 3.32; 3.41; 3.36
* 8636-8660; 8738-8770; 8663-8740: -0.069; 3.43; 3.51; 3.17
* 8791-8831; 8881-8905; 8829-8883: -0.028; 3.43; 3.49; 3.37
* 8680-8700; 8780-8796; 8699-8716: -0.035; 3.55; 3.6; 3.23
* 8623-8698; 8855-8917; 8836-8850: -0.044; 3.55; 3.59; 3.42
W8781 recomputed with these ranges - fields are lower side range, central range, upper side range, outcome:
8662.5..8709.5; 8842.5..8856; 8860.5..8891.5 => 0.8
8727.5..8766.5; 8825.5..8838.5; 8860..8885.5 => 0.7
